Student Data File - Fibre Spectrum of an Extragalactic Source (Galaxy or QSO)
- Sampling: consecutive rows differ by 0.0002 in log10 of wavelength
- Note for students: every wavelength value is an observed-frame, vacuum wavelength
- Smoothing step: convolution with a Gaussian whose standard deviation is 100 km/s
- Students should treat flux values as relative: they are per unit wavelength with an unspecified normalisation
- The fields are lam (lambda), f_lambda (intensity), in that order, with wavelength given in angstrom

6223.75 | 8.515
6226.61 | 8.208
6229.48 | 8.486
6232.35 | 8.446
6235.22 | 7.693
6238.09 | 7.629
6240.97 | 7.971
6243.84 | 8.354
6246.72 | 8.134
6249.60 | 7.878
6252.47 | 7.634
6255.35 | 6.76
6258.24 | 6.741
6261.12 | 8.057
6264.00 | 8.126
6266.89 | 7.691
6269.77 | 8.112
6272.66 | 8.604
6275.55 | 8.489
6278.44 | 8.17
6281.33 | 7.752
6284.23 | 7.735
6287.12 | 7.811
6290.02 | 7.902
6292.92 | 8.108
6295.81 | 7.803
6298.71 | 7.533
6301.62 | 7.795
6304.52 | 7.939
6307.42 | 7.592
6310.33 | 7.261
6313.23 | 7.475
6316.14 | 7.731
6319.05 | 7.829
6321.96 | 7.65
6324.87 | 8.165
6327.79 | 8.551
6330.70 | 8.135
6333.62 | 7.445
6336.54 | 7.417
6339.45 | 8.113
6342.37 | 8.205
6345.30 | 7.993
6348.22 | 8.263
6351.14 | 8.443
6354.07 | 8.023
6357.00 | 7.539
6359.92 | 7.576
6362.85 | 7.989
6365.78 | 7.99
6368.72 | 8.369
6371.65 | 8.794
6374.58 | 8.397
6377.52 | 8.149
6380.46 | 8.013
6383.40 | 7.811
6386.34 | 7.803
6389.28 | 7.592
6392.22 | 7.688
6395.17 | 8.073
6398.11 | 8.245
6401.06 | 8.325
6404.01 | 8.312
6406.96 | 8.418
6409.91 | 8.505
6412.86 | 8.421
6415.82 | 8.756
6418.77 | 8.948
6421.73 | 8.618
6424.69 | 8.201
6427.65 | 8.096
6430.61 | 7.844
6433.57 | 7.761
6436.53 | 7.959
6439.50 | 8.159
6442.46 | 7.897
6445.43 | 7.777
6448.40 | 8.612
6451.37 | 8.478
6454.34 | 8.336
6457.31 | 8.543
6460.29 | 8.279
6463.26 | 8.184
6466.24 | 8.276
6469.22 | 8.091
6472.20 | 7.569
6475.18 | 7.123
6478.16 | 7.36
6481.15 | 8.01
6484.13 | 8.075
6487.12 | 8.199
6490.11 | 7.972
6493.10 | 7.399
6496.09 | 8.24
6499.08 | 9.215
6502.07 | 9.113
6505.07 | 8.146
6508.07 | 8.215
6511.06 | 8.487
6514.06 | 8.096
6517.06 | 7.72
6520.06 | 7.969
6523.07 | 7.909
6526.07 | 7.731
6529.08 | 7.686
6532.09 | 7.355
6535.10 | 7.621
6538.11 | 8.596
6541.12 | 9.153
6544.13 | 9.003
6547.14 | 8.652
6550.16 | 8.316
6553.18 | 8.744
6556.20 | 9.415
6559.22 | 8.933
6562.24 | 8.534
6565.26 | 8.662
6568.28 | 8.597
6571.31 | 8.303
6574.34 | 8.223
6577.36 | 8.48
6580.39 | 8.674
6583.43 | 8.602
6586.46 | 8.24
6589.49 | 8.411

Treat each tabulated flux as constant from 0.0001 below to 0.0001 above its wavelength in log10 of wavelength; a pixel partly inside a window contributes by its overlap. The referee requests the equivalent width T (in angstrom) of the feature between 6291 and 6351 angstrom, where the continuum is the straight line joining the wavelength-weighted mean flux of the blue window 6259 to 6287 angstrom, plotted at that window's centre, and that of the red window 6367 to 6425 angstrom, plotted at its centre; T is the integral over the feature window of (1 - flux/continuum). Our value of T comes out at 2.0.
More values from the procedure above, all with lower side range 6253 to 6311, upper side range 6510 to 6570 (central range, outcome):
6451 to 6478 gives 0.49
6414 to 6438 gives -0.48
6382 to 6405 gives 0.20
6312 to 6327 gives 0.14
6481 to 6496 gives 0.54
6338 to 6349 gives -0.28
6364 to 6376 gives -0.58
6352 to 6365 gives 0.24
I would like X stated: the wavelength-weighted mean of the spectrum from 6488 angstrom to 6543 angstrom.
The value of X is 8.15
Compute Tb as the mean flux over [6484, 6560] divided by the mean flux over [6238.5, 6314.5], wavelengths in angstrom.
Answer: 1.06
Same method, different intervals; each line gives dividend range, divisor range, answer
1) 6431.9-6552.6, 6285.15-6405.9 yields 1.02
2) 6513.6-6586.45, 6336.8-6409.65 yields 1.04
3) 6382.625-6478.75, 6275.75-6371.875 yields 1.03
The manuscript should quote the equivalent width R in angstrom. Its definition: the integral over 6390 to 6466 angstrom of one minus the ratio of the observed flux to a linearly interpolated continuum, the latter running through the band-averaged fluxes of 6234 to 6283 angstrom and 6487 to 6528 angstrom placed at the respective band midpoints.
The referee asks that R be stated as -1.7 angstrom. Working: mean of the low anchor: 7.87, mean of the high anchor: 8.17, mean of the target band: 8.25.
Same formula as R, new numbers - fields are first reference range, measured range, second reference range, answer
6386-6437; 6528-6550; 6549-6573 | 0.8 angstrom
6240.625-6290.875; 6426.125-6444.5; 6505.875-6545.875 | 0.2 angstrom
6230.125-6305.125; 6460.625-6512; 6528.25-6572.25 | 1.7 angstrom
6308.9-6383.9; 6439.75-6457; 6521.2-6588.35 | -0.1 angstrom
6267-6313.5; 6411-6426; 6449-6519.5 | -1.0 angstrom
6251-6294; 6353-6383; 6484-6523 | -0.3 angstrom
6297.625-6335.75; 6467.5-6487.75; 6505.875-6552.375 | 0.8 angstrom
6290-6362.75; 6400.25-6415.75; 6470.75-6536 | -1.0 angstrom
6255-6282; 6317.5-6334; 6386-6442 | 0.0 angstrom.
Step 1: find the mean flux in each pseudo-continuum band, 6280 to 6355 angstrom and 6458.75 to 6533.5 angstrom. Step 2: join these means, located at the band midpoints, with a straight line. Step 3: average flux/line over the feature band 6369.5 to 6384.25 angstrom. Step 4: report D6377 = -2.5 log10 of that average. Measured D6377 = -0.045 mag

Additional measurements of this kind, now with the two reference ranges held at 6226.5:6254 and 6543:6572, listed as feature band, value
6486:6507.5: 0.03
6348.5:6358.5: 0.03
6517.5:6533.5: 0.12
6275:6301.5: 0.03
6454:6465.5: 0.02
